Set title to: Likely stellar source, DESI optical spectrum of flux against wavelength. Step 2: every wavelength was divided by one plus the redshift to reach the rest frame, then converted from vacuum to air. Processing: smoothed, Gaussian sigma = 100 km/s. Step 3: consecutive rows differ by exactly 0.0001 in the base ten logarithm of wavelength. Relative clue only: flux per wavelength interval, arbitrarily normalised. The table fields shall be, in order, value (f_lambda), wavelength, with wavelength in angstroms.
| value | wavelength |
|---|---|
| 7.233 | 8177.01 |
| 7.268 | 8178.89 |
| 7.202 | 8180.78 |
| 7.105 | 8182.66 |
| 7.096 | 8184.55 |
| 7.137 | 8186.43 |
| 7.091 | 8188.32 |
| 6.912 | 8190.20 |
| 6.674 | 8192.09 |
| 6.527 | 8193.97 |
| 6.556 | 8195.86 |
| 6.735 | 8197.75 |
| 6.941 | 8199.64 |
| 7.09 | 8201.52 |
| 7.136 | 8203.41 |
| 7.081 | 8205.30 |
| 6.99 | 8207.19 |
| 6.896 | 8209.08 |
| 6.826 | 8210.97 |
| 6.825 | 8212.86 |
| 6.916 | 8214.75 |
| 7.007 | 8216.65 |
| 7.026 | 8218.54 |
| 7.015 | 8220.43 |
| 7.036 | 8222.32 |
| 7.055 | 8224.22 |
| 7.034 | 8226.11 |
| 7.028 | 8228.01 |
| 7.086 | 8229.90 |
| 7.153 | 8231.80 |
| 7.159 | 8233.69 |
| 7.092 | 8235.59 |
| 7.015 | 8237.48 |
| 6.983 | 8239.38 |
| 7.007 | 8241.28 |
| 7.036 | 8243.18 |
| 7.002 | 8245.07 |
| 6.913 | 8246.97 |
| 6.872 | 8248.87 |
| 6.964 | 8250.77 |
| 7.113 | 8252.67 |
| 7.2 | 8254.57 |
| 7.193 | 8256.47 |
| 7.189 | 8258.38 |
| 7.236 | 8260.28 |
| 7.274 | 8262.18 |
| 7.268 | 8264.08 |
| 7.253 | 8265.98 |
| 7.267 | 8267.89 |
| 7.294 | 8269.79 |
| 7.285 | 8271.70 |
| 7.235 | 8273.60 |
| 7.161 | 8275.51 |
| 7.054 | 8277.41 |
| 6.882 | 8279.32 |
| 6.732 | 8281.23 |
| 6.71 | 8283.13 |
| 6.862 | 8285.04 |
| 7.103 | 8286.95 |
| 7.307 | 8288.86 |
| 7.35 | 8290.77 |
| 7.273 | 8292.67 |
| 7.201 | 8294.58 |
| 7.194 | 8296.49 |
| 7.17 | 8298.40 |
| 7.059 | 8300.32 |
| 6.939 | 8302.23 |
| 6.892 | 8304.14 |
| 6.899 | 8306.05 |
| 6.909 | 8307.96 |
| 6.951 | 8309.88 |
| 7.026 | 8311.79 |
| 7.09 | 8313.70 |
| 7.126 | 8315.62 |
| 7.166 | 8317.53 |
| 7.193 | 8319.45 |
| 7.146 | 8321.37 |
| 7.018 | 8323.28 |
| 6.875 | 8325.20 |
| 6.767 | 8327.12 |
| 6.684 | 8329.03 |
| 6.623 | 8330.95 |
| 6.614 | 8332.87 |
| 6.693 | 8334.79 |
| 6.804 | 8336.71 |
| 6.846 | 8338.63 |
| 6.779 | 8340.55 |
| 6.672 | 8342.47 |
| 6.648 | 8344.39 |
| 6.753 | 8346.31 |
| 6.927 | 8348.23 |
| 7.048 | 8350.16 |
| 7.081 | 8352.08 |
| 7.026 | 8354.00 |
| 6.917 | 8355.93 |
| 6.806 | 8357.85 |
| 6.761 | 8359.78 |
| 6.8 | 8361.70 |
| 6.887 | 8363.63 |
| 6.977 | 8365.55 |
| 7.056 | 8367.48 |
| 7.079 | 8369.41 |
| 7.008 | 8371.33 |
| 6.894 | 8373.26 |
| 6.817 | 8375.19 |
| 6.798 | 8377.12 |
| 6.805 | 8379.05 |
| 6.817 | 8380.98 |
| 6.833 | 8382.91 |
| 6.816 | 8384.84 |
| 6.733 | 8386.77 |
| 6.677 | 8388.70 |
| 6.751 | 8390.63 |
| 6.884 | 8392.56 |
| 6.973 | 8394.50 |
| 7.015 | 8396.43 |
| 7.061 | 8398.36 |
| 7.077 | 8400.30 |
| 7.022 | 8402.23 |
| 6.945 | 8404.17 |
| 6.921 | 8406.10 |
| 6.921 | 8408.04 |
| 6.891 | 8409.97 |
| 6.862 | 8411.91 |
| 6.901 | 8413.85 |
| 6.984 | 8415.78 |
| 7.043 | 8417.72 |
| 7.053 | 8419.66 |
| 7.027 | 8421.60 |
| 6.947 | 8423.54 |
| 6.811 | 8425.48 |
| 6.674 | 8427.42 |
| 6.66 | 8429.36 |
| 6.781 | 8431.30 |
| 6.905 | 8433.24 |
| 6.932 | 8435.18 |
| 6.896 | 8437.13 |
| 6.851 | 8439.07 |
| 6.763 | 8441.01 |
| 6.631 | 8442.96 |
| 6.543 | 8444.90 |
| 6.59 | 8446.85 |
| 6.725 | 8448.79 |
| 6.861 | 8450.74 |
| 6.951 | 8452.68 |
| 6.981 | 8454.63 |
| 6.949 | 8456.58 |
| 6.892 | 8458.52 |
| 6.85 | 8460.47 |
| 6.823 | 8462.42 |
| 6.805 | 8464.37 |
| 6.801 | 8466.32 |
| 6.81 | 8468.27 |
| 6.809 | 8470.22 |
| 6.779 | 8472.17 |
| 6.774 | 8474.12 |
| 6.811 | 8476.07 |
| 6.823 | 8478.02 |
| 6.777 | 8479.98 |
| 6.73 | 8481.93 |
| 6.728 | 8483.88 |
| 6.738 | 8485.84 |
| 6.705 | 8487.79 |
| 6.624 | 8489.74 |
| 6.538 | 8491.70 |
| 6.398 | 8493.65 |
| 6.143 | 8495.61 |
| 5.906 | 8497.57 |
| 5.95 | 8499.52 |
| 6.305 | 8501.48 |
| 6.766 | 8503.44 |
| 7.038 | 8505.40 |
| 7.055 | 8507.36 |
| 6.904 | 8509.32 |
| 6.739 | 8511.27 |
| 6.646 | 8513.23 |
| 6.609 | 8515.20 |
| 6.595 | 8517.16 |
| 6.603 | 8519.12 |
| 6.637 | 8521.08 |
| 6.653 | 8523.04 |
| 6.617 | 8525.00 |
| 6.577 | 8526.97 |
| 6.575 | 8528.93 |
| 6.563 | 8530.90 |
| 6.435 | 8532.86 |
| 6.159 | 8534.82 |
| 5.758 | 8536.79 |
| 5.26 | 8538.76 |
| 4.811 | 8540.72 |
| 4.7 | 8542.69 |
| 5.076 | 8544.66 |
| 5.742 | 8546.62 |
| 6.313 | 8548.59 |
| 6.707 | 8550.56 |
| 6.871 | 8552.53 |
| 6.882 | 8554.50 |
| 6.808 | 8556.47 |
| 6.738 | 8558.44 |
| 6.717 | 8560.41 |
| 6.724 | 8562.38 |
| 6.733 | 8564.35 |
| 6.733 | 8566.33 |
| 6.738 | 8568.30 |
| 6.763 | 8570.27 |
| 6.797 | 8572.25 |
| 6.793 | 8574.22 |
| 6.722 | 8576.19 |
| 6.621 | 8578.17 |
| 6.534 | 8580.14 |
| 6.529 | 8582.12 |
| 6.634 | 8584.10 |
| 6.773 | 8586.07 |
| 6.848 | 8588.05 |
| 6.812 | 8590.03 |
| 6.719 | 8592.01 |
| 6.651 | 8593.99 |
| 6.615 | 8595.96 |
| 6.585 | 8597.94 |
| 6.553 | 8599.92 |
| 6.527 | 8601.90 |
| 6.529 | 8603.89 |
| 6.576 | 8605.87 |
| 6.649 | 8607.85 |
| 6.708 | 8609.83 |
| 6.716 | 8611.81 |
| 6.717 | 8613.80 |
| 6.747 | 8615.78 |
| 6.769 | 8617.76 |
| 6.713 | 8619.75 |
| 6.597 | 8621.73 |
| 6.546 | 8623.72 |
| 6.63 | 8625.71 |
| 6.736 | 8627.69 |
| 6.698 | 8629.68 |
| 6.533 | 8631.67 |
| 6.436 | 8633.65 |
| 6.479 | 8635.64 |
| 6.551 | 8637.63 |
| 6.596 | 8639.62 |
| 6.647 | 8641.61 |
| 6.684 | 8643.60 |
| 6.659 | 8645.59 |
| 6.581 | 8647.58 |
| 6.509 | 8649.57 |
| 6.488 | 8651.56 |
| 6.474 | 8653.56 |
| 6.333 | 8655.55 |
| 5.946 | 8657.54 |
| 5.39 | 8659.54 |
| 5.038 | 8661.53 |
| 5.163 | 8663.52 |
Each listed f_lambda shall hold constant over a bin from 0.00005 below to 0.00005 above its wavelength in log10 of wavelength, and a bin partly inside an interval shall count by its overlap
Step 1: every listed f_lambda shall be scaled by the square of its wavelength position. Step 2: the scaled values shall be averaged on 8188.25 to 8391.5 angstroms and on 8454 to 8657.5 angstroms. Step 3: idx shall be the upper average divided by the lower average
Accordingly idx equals 1.00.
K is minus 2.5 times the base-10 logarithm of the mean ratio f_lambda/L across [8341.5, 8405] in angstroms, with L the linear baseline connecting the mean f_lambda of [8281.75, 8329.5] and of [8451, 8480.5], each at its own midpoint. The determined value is 0.01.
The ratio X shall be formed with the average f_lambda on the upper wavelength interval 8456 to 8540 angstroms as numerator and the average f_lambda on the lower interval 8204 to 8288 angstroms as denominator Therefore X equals 0.9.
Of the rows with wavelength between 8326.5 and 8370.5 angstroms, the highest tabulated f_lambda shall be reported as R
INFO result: 7.081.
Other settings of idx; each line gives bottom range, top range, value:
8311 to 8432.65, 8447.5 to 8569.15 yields 0.98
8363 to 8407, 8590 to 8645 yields 1.01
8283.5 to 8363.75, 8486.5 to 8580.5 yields 0.98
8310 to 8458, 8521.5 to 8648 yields 0.99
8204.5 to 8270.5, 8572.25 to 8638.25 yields 1.03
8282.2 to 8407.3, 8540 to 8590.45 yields 0.98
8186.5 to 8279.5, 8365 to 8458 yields 1.02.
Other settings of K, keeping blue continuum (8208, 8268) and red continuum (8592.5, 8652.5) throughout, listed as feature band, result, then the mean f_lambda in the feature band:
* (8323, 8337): 0.03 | 6.74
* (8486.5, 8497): 0.05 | 6.47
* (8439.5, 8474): 0.00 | 6.8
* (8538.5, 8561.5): 0.10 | 6.08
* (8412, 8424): -0.02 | 6.98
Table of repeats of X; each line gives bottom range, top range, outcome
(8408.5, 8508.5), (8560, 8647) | 0.99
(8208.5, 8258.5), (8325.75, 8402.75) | 0.98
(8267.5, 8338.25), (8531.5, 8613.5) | 0.92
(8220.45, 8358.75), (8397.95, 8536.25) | 0.96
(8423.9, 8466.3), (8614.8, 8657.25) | 0.97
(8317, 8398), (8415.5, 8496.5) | 0.99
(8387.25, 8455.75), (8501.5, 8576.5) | 0.94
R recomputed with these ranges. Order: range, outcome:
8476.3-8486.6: 6.823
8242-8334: 7.35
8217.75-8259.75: 7.2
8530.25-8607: 6.882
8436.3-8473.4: 6.981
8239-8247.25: 7.036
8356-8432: 7.079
